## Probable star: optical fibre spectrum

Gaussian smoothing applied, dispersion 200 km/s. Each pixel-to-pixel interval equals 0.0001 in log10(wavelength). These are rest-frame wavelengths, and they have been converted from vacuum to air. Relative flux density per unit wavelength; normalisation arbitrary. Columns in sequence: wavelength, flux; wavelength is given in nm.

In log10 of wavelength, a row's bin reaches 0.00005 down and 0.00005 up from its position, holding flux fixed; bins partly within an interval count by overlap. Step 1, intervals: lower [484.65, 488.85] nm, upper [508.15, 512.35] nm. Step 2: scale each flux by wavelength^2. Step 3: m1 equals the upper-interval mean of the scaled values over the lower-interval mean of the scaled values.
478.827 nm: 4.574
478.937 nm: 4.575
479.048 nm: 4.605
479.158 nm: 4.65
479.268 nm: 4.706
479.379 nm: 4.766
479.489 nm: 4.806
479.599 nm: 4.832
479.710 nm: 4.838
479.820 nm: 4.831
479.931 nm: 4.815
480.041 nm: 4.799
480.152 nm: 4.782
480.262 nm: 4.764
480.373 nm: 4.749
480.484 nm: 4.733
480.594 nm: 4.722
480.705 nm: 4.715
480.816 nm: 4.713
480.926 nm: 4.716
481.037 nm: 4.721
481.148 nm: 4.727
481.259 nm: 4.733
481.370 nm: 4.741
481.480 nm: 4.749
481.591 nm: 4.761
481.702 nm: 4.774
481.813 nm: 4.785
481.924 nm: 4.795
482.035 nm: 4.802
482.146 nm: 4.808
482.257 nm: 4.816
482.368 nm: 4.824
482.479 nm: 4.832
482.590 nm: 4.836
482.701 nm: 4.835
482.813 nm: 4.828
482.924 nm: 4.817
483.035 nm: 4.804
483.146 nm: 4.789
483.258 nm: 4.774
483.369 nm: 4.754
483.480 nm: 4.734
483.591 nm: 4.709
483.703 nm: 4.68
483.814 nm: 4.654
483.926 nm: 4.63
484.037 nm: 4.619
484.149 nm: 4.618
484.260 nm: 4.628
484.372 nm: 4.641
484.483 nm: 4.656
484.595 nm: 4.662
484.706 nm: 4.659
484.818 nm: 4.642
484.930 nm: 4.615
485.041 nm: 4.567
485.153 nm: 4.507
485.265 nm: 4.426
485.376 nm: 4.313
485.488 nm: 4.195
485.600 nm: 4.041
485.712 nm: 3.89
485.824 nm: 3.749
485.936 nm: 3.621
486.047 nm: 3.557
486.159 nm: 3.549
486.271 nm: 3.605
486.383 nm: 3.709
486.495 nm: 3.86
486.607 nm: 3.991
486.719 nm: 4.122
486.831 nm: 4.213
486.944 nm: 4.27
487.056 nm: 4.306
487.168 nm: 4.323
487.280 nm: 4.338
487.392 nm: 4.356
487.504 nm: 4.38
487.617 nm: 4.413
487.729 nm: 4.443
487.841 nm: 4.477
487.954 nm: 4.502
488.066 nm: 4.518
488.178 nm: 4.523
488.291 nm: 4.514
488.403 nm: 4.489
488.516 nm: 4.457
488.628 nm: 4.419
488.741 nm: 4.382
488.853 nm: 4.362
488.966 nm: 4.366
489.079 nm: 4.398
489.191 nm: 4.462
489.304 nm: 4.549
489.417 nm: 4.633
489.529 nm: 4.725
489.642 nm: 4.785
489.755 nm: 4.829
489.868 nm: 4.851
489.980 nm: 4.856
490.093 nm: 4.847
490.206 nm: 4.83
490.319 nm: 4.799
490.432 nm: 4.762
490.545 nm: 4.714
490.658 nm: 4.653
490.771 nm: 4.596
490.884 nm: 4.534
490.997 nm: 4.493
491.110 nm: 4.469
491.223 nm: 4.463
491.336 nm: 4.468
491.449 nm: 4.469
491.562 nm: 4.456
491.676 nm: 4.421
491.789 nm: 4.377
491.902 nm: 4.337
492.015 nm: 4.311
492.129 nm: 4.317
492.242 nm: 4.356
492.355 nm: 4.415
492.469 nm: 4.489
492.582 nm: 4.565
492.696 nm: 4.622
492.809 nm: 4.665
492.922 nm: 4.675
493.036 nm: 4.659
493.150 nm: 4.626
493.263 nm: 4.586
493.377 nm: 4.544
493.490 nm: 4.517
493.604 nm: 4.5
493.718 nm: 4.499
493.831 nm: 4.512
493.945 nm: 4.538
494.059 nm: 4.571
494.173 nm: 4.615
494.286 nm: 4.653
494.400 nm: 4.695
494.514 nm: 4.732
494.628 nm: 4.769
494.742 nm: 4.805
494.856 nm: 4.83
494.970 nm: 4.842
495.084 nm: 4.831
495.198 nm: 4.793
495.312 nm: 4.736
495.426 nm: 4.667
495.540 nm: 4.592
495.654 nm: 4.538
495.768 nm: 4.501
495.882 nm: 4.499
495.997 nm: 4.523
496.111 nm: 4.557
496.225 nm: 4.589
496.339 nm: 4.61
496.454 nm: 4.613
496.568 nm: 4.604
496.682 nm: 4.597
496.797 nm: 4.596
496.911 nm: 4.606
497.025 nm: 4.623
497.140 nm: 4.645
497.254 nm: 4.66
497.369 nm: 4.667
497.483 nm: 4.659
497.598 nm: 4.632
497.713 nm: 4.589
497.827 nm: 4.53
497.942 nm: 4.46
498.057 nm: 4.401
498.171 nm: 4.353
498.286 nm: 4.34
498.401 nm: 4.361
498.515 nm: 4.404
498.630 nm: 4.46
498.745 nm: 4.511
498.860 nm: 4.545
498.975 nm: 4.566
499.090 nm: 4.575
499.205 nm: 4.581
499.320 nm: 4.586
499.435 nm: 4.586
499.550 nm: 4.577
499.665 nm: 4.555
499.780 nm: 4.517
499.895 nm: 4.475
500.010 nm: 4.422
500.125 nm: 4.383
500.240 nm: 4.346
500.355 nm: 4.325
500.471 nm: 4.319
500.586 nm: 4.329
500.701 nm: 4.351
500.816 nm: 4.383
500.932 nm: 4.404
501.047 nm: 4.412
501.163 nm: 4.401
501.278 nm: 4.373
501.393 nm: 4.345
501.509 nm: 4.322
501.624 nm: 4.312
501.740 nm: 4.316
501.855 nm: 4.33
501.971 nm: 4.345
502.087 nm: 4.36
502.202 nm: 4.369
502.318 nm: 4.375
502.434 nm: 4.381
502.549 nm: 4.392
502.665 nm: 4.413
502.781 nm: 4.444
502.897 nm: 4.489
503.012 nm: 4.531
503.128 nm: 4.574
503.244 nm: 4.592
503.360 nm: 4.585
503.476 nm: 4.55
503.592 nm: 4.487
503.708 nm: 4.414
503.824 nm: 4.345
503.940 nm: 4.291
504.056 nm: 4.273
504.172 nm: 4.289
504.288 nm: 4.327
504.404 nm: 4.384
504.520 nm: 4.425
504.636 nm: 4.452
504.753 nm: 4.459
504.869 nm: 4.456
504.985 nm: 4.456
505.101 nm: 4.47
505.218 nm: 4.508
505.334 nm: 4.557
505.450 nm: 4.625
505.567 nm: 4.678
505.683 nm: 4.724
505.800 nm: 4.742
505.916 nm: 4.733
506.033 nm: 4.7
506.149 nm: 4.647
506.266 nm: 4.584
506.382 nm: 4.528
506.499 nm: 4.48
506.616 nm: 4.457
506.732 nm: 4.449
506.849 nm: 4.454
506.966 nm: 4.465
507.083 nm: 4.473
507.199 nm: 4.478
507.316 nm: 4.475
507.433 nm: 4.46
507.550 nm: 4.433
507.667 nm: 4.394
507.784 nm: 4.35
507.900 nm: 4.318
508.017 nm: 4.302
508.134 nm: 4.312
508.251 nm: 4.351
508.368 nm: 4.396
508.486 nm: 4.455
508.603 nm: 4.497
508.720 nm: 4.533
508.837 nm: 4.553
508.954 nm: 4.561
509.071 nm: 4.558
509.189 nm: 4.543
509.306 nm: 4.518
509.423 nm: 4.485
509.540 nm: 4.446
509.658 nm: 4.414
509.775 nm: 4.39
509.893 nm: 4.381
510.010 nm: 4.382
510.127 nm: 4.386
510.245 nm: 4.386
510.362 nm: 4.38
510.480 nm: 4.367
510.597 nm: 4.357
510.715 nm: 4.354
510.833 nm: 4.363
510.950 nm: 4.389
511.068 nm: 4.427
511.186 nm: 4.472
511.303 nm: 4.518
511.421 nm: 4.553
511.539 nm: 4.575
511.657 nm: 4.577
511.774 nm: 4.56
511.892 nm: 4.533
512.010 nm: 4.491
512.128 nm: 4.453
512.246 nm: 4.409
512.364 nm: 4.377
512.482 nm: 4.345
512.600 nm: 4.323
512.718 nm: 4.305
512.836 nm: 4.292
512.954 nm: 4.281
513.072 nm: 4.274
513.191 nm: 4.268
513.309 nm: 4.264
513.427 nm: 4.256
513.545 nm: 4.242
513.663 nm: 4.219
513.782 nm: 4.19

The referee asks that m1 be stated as 1.15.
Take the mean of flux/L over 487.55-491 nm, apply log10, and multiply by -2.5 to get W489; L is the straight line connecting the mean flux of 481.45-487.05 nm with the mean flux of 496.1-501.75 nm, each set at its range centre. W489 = -0.03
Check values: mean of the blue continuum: 4.47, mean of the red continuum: 4.49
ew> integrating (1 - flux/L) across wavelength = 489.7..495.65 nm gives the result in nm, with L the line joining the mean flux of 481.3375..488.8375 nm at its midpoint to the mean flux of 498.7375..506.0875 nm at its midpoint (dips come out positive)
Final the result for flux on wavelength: -0.20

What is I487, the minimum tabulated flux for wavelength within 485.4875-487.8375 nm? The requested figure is 3.549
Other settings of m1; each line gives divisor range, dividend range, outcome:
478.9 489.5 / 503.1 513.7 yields 1.08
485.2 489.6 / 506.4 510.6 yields 1.14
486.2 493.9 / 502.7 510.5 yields 1.07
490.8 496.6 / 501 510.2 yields 1.02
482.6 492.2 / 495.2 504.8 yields 1.06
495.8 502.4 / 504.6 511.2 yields 1.03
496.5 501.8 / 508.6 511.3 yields 1.04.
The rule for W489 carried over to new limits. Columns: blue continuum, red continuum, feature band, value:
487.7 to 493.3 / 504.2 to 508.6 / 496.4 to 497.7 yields -0.02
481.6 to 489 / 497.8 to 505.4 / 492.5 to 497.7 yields -0.05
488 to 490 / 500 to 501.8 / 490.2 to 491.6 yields -0.01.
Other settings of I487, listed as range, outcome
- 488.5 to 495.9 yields 4.311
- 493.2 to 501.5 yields 4.319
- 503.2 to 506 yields 4.273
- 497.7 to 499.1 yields 4.34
